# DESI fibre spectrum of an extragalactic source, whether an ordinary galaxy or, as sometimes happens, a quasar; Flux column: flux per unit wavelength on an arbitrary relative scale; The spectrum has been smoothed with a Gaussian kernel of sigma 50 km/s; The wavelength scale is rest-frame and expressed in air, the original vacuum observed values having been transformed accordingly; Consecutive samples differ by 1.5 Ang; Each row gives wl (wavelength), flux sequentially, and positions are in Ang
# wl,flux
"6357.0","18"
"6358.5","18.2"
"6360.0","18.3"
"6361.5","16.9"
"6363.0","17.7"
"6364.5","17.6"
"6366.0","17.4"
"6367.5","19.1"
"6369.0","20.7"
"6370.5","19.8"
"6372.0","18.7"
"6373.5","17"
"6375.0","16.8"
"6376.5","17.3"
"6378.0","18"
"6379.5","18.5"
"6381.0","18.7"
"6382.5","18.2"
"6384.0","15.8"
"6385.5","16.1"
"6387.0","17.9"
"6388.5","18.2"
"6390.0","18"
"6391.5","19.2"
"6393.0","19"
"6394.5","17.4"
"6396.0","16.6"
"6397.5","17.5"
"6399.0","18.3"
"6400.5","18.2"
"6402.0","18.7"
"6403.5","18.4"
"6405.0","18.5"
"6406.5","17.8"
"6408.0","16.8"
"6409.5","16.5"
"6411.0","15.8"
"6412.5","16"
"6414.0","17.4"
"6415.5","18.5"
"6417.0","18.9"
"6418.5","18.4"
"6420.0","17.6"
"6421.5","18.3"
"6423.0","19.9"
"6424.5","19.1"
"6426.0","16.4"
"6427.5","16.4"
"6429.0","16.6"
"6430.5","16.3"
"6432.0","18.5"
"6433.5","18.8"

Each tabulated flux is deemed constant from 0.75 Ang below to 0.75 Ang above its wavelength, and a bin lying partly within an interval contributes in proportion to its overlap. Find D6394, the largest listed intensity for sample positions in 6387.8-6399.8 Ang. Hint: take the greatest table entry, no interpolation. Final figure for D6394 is 19.2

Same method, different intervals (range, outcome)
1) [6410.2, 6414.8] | 17.4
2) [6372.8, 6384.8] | 18.7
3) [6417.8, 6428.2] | 19.9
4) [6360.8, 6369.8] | 20.7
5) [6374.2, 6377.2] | 17.3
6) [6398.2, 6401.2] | 18.3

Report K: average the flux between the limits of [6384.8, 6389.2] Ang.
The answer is 17.4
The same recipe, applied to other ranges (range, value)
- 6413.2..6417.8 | 18.2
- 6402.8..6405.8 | 18.4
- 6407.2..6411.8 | 16.4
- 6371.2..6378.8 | 17.6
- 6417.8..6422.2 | 18.1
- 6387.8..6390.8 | 18.1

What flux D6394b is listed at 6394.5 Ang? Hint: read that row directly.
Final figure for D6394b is 17.4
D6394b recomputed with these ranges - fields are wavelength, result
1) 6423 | 19.9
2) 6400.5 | 18.2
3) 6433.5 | 18.8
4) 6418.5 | 18.4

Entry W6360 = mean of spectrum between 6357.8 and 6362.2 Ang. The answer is 17.8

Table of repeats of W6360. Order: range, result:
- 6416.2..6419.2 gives 18.7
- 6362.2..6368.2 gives 17.9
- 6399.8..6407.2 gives 18.3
